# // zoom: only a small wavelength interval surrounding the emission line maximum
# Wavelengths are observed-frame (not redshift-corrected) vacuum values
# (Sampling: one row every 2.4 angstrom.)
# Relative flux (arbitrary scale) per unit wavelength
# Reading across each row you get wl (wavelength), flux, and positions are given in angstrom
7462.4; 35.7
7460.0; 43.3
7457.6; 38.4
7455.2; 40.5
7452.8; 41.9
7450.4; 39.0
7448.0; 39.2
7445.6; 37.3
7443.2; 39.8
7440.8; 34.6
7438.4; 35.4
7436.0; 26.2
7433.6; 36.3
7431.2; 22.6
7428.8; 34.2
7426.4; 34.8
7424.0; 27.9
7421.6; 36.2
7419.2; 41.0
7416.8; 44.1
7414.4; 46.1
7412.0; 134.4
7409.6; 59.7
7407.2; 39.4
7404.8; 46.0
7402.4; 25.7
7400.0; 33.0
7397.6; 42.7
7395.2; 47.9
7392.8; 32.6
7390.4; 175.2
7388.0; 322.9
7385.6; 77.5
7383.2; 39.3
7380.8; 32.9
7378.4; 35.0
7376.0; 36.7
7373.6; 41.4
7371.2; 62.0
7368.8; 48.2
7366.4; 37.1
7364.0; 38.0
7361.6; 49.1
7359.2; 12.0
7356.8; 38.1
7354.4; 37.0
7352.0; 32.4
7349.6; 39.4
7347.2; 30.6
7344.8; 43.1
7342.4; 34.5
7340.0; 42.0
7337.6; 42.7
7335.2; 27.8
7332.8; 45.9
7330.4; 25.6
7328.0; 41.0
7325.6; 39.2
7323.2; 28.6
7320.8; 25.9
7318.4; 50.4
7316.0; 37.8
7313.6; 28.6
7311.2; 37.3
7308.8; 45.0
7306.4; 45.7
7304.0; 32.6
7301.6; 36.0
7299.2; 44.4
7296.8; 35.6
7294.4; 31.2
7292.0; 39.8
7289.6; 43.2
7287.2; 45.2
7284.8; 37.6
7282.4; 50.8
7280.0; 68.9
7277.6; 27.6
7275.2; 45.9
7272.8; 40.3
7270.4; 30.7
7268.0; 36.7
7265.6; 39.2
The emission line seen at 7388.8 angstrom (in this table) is H-alpha 6563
